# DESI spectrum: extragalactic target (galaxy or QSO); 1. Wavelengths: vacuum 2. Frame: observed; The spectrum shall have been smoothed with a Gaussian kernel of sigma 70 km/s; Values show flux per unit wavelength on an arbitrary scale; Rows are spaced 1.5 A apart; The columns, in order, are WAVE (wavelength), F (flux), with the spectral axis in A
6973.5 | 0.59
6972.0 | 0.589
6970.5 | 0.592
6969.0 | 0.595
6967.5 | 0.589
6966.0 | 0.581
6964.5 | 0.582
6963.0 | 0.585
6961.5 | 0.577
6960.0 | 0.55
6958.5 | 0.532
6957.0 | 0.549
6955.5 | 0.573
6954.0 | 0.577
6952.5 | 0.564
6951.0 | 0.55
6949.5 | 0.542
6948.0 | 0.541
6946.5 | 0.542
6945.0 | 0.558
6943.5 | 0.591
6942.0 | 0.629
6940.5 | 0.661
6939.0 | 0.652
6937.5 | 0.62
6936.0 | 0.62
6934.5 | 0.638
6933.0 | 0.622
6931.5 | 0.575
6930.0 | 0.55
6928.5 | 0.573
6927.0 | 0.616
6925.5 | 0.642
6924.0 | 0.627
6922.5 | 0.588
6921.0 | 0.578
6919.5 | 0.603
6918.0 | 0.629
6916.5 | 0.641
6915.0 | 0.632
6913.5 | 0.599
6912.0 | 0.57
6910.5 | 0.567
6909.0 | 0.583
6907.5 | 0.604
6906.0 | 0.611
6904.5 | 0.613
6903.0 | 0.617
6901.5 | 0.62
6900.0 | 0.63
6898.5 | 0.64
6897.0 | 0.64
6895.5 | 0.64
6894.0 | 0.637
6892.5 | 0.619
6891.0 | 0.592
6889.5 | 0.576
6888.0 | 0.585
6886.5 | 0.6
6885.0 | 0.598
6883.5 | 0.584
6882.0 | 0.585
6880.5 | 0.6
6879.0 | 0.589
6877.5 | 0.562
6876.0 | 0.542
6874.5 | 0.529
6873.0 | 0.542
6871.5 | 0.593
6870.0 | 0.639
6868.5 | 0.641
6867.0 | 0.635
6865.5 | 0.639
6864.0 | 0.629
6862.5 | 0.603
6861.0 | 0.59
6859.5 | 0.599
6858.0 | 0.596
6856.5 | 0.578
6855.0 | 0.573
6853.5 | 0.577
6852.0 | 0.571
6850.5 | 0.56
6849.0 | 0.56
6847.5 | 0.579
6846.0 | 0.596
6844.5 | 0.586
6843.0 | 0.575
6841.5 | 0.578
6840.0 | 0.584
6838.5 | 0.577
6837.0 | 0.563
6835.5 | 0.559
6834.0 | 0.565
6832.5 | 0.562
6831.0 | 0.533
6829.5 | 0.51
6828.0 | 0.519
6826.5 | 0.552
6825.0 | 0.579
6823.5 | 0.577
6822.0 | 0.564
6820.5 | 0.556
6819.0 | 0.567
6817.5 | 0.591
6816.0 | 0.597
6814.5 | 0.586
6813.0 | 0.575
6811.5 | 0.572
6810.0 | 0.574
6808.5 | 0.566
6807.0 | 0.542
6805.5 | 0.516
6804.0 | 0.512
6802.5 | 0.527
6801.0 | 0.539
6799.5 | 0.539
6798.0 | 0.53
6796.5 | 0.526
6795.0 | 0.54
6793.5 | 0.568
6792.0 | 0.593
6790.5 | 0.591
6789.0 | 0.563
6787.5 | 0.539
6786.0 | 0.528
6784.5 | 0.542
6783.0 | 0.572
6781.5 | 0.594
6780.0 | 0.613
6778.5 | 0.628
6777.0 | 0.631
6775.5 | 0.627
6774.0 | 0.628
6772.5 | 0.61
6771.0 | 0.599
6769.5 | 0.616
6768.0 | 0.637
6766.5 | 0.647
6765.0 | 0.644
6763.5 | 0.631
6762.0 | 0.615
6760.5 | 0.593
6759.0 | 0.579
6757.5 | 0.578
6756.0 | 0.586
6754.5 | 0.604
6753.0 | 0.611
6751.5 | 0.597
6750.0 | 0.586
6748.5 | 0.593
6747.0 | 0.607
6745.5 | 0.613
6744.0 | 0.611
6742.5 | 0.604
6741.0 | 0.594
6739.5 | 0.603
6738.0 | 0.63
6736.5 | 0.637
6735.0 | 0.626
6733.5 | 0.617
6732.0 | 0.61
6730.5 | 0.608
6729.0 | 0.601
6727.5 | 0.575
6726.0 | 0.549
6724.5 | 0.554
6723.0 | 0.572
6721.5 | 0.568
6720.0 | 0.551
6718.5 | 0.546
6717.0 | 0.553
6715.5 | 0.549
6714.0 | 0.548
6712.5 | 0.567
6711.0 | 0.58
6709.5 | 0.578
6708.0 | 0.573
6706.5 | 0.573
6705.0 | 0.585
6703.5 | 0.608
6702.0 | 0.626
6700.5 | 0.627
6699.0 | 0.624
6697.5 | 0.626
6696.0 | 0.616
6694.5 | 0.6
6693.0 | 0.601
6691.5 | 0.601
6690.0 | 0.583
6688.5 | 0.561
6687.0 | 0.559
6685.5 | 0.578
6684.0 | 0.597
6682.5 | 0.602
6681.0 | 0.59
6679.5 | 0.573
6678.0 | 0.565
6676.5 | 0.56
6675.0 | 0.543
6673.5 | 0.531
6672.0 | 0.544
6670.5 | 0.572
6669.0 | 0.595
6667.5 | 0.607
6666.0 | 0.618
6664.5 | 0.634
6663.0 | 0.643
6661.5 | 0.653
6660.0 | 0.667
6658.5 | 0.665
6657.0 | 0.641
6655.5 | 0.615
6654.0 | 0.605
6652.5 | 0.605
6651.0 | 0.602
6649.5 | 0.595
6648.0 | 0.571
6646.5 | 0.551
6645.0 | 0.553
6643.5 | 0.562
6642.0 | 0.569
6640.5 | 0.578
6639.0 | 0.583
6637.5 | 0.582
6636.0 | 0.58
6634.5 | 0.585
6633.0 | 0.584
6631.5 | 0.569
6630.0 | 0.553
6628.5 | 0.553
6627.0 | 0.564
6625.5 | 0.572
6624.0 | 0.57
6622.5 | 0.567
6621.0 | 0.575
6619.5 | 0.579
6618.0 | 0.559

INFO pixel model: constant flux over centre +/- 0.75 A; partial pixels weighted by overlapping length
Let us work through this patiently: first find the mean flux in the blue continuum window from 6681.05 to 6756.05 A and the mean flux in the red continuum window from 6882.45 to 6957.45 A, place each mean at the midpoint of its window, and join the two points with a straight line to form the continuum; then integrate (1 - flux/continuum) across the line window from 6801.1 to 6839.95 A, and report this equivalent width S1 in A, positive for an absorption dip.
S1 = 2.5 A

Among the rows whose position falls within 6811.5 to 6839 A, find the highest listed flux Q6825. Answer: 0.597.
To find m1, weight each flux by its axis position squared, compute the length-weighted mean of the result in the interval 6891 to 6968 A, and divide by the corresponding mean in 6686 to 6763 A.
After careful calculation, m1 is 1.1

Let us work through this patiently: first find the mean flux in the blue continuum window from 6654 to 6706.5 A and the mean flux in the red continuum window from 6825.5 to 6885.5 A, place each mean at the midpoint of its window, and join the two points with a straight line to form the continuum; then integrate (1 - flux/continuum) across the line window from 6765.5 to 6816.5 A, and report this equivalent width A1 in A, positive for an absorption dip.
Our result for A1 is 0.95 A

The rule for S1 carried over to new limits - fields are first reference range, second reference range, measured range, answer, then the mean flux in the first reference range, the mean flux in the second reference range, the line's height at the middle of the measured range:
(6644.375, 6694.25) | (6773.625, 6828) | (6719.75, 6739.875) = -0.44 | 0.594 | 0.567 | 0.581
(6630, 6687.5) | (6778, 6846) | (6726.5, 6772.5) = -2.81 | 0.59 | 0.562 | 0.573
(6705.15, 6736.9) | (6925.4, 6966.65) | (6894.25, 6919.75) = -1.37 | 0.577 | 0.585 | 0.583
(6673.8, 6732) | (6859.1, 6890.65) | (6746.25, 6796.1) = -0.89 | 0.581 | 0.593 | 0.586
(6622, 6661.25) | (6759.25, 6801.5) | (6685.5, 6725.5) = 0.43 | 0.587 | 0.589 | 0.588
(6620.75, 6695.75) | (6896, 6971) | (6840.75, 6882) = 0.40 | 0.587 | 0.595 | 0.593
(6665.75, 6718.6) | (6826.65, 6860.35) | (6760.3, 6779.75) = -1.66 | 0.582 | 0.568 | 0.575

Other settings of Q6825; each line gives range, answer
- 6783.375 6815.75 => 0.593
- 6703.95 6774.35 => 0.647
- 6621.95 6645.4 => 0.585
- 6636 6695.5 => 0.667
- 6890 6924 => 0.641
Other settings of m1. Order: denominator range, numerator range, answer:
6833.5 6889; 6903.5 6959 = 1.04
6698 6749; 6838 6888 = 1.04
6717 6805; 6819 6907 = 1.03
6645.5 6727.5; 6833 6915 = 1.07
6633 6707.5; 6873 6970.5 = 1.08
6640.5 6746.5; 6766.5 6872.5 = 1.01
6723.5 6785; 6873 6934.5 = 1.04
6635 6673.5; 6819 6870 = 1.02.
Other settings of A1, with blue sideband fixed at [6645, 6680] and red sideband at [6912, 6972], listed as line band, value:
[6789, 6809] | 1.63 A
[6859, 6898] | -0.48 A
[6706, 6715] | 0.41 A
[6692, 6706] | -0.36 A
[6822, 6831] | 0.70 A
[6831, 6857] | 0.94 A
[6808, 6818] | 0.23 A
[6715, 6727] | 0.81 A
